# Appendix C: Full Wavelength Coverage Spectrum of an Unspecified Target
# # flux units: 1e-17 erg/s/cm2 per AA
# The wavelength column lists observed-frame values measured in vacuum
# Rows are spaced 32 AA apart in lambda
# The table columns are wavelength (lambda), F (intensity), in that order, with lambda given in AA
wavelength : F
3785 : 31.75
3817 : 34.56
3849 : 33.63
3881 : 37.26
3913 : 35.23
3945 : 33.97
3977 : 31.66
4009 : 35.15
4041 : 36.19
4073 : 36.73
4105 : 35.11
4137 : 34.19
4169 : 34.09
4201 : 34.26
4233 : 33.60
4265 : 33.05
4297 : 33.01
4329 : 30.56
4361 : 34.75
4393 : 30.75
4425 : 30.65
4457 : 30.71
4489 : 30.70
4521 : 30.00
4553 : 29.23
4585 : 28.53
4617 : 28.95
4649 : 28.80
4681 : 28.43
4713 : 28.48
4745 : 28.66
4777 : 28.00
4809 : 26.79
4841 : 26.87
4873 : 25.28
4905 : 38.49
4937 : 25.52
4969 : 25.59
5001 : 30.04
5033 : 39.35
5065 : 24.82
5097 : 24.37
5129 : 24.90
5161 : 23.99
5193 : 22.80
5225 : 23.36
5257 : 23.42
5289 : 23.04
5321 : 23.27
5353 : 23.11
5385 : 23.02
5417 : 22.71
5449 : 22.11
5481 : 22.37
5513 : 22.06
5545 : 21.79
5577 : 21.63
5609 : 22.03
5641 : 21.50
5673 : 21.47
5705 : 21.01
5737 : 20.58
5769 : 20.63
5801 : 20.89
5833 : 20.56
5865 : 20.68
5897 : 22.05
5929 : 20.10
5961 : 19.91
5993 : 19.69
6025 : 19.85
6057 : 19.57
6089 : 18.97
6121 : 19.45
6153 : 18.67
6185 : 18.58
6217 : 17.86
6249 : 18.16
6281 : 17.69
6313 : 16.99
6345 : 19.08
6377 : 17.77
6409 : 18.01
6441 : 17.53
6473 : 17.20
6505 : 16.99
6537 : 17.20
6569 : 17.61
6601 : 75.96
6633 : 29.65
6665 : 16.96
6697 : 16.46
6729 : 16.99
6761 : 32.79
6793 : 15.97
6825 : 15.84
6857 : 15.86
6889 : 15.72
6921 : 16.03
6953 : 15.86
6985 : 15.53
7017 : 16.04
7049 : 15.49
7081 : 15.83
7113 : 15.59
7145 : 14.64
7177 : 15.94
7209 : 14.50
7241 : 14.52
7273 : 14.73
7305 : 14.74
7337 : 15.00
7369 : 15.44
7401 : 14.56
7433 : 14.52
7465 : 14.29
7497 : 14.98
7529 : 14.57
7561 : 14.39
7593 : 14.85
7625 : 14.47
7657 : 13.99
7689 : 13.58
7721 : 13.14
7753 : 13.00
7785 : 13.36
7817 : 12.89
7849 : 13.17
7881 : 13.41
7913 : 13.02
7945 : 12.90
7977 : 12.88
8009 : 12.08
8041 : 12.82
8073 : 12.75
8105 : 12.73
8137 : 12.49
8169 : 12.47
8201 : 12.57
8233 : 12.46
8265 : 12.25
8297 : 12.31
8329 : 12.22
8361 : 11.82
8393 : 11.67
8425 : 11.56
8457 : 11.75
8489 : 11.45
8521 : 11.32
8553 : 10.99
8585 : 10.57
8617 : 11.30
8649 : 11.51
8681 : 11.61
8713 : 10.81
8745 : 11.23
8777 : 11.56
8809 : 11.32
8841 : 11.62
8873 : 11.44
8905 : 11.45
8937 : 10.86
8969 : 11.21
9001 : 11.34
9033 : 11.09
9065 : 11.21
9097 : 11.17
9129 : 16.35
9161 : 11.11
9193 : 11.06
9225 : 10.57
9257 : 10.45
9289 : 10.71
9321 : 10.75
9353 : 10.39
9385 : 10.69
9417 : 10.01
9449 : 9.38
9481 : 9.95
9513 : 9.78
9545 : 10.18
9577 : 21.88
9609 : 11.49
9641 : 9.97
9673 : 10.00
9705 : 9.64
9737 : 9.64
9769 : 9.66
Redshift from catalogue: 0.006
